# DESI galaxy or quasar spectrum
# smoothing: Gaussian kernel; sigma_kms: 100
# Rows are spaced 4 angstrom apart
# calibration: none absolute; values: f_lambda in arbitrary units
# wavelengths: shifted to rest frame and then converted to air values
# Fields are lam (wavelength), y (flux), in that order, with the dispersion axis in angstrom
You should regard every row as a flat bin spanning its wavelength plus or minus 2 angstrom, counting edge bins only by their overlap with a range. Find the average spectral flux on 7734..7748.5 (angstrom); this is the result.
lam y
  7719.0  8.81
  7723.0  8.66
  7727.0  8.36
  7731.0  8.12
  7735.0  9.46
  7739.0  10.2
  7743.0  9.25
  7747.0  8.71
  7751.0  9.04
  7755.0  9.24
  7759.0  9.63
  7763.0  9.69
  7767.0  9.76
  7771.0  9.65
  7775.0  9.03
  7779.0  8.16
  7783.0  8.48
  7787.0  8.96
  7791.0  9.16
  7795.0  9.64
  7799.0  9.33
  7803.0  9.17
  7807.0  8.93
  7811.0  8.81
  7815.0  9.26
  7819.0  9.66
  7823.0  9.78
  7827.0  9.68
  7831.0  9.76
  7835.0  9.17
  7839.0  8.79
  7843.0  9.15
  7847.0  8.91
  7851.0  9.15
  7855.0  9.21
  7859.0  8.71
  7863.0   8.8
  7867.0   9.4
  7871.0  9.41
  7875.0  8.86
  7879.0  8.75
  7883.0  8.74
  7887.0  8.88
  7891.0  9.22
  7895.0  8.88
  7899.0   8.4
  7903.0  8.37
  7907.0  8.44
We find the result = 9.43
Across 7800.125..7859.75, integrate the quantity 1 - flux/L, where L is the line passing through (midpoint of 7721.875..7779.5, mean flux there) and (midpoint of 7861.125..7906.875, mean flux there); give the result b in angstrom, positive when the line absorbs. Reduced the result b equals -1.56 angstrom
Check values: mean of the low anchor 9.16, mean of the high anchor 8.86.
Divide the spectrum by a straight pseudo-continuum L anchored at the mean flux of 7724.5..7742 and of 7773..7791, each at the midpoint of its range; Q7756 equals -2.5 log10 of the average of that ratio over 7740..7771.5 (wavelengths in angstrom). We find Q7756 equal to -0.06 mag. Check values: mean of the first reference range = 9.04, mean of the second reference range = 8.71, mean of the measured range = 9.38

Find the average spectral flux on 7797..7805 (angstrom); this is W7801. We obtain 9.25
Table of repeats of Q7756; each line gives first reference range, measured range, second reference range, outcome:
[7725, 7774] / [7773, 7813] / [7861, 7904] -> 0.02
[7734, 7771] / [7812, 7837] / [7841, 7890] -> -0.04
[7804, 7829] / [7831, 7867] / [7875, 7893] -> 0.01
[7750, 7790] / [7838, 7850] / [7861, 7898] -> 0.01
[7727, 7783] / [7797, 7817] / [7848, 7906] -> -0.01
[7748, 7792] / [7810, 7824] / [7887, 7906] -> -0.05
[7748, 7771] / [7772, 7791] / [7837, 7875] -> 0.07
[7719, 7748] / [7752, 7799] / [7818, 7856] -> -0.01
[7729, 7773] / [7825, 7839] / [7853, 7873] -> -0.03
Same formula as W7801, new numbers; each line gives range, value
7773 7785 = 8.56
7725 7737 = 8.65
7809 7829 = 9.44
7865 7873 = 9.41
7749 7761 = 9.3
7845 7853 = 9.03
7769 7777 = 9.34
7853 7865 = 8.91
